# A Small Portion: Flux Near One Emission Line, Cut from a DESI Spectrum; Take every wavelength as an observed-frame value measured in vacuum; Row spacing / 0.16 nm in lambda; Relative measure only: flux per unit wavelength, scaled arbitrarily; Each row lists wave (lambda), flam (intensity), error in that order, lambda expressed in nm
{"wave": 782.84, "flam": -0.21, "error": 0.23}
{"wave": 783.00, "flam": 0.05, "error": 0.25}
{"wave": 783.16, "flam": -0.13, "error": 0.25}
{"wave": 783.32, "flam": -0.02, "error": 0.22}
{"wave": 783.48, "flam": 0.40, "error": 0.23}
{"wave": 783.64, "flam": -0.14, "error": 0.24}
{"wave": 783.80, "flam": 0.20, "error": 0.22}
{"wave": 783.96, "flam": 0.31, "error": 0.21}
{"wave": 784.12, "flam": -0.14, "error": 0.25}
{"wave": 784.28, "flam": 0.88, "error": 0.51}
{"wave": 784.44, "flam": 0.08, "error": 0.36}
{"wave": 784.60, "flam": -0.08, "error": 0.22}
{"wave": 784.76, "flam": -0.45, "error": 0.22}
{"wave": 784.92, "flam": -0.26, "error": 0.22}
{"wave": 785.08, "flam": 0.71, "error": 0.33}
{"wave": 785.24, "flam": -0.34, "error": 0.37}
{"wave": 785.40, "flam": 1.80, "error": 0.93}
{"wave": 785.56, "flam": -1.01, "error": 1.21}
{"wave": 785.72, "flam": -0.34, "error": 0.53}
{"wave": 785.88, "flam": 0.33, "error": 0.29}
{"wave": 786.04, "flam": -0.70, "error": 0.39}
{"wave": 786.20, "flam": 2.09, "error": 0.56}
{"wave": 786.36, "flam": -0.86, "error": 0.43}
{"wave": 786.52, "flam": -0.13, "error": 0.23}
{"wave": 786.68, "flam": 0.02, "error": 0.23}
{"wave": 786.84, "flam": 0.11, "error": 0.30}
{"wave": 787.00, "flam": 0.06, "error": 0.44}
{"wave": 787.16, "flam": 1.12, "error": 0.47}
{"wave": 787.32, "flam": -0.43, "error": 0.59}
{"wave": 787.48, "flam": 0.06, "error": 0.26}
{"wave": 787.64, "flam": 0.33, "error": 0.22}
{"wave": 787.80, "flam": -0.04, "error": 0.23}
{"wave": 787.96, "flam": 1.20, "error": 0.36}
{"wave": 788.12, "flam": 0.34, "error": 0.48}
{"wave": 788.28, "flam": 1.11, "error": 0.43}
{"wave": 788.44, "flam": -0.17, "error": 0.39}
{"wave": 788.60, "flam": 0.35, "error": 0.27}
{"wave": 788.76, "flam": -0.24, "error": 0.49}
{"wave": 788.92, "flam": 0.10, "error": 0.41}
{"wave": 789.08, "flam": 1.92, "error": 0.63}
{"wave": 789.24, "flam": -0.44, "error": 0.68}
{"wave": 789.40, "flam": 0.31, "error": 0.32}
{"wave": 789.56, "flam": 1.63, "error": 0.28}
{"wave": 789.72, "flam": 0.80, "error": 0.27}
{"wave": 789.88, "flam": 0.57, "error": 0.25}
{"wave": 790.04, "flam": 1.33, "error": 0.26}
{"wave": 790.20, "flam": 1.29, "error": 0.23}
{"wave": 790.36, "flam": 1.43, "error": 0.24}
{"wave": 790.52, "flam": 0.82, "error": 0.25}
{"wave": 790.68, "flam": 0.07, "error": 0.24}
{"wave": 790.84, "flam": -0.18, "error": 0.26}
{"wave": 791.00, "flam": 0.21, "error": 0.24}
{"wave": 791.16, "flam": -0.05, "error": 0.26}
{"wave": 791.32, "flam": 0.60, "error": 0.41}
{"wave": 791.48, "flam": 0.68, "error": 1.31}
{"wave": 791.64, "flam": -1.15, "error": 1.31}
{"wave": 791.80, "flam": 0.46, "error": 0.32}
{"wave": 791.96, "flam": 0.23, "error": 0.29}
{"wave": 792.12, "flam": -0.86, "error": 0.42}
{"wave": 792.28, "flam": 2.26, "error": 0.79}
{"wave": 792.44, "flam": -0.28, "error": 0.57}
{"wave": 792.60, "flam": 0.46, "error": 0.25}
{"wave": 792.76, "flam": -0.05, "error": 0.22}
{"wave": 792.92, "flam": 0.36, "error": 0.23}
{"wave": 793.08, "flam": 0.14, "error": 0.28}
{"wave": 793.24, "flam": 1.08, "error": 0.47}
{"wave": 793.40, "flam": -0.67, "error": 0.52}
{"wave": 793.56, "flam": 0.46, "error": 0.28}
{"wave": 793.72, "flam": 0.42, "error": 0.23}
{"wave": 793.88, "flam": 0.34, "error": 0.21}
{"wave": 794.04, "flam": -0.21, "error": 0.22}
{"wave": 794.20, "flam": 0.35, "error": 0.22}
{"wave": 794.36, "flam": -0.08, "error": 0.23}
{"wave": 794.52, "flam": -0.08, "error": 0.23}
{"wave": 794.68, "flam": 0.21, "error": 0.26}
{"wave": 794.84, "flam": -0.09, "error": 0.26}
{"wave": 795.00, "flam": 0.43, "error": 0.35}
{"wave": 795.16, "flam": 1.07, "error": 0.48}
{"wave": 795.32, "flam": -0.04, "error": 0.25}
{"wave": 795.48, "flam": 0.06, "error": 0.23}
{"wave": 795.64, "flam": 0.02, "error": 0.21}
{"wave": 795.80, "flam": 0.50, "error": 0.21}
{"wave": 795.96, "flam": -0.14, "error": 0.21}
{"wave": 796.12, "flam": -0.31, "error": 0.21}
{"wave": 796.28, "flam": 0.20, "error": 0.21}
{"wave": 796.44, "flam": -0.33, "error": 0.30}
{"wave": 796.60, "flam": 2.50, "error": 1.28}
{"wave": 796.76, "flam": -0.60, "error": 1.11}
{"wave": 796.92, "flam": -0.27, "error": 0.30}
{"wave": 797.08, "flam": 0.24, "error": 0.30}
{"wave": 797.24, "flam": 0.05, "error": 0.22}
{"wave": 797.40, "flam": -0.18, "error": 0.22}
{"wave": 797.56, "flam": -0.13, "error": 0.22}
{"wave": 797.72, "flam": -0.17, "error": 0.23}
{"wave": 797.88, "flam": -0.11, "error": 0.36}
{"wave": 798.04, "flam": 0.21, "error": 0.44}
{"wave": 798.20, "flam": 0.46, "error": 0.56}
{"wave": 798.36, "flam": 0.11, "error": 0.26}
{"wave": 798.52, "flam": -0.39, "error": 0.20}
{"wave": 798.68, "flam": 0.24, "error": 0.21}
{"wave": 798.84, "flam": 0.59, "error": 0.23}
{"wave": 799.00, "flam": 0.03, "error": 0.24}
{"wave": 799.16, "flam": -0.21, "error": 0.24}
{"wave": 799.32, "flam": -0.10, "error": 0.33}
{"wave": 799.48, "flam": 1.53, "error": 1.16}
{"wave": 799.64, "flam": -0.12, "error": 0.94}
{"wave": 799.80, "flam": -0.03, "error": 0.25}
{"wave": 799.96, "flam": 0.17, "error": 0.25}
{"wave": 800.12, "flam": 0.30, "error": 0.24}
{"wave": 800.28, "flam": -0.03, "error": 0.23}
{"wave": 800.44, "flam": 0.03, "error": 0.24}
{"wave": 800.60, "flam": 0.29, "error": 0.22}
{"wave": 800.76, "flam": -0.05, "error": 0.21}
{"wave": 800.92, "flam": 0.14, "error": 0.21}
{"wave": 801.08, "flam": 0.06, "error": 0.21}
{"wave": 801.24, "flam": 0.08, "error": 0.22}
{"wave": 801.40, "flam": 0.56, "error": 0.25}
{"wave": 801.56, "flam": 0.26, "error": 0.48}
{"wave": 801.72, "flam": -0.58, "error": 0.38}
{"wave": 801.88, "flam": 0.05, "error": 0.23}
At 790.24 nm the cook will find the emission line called [O II] 3727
